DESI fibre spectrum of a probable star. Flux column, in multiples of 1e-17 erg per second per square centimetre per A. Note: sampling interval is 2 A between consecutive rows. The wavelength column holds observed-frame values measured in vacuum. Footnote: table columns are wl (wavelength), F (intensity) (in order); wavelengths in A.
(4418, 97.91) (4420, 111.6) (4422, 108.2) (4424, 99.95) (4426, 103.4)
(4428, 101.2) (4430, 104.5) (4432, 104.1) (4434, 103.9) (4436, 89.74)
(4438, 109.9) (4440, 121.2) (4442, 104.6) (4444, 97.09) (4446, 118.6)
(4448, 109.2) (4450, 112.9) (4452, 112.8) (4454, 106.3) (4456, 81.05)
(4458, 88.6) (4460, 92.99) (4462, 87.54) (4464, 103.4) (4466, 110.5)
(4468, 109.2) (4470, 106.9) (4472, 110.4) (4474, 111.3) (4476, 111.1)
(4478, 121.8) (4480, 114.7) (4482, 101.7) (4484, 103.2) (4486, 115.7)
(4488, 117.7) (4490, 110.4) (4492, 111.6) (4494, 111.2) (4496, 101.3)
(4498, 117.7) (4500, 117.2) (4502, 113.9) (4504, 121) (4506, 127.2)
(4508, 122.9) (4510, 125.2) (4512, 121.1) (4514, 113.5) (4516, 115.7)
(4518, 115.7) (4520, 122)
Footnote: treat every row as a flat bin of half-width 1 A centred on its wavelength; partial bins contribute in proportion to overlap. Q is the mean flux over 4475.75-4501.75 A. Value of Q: 112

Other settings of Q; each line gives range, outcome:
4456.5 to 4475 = 102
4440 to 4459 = 104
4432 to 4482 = 106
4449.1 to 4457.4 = 102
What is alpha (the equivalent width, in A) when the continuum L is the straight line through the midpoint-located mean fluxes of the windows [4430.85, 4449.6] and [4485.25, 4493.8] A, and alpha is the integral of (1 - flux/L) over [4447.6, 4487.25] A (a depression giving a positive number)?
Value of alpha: 1.8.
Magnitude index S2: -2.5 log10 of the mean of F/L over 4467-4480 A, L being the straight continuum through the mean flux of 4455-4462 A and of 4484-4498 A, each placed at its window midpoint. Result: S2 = -0.14 mag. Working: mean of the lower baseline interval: 87.5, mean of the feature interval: 112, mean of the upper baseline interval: 111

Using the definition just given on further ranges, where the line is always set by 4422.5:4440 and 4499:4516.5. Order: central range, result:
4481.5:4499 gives 0.06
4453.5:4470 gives 0.13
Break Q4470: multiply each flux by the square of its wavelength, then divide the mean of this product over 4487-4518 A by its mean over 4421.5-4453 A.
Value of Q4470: 1.1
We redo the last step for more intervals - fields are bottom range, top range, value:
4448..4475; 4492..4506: 1.13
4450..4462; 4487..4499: 1.17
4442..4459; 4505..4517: 1.20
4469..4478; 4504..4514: 1.12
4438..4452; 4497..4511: 1.12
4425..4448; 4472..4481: 1.10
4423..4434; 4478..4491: 1.11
